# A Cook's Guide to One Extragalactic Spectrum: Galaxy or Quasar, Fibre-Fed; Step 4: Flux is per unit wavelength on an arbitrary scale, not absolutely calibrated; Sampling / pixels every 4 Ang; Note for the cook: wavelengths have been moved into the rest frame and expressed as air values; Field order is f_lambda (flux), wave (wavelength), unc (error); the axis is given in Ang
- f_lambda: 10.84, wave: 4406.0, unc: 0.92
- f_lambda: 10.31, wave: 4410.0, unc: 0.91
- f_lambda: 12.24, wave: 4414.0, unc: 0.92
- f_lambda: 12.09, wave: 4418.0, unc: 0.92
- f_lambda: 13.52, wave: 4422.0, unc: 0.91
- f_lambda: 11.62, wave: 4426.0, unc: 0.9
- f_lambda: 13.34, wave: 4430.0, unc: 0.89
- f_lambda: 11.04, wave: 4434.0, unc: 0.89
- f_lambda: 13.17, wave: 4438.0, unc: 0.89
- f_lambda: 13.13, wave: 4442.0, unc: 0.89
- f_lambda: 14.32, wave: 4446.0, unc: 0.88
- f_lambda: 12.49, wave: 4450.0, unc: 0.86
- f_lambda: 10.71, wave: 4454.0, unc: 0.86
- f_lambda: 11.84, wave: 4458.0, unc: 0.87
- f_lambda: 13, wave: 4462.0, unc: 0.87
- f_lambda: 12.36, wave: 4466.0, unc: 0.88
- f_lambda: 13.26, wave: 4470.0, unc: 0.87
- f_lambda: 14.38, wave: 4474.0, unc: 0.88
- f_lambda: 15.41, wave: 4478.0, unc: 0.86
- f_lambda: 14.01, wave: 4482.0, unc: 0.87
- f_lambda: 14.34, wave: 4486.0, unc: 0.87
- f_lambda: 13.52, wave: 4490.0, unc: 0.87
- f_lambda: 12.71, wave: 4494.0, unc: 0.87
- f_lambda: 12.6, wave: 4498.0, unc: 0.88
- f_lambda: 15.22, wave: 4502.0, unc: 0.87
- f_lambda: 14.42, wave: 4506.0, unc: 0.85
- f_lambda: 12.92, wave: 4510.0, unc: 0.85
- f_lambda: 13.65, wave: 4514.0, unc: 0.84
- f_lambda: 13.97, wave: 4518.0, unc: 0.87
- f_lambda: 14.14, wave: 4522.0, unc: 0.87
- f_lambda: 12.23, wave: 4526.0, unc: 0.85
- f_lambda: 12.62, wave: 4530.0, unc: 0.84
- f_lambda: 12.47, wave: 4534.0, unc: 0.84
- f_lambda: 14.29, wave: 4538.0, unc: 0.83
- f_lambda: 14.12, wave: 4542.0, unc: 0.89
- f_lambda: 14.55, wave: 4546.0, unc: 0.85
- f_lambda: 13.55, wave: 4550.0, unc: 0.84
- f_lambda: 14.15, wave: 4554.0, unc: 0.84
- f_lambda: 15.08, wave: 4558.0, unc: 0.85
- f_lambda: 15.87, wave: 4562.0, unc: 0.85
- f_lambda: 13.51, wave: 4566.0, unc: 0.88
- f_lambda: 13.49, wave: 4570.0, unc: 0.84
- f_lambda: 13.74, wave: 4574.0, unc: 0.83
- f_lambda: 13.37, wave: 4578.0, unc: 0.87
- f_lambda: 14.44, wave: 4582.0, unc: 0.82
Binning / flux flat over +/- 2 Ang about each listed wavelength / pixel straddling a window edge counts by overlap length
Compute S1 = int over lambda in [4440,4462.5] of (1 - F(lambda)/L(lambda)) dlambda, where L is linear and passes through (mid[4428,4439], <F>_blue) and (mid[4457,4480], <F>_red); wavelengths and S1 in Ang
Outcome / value 0.7 Ang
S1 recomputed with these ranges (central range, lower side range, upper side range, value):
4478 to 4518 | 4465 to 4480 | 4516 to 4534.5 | -0.7 Ang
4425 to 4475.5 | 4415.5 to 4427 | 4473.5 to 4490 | 2.8 Ang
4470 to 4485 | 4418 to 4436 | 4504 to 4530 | -1.6 Ang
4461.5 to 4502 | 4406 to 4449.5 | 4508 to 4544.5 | -2.2 Ang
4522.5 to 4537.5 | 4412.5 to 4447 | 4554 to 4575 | 1.2 Ang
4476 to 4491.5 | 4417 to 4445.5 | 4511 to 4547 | -1.4 Ang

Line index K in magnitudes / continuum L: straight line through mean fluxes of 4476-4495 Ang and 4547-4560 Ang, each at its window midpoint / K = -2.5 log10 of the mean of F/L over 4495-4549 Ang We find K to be 0.04 mag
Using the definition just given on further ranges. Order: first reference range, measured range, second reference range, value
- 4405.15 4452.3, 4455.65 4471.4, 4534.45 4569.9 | 0.030 mag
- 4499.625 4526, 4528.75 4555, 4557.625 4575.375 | 0.033 mag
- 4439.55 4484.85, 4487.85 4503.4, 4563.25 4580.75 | -0.009 mag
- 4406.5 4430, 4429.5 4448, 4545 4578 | -0.056 mag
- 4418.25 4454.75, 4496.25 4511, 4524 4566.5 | -0.038 mag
